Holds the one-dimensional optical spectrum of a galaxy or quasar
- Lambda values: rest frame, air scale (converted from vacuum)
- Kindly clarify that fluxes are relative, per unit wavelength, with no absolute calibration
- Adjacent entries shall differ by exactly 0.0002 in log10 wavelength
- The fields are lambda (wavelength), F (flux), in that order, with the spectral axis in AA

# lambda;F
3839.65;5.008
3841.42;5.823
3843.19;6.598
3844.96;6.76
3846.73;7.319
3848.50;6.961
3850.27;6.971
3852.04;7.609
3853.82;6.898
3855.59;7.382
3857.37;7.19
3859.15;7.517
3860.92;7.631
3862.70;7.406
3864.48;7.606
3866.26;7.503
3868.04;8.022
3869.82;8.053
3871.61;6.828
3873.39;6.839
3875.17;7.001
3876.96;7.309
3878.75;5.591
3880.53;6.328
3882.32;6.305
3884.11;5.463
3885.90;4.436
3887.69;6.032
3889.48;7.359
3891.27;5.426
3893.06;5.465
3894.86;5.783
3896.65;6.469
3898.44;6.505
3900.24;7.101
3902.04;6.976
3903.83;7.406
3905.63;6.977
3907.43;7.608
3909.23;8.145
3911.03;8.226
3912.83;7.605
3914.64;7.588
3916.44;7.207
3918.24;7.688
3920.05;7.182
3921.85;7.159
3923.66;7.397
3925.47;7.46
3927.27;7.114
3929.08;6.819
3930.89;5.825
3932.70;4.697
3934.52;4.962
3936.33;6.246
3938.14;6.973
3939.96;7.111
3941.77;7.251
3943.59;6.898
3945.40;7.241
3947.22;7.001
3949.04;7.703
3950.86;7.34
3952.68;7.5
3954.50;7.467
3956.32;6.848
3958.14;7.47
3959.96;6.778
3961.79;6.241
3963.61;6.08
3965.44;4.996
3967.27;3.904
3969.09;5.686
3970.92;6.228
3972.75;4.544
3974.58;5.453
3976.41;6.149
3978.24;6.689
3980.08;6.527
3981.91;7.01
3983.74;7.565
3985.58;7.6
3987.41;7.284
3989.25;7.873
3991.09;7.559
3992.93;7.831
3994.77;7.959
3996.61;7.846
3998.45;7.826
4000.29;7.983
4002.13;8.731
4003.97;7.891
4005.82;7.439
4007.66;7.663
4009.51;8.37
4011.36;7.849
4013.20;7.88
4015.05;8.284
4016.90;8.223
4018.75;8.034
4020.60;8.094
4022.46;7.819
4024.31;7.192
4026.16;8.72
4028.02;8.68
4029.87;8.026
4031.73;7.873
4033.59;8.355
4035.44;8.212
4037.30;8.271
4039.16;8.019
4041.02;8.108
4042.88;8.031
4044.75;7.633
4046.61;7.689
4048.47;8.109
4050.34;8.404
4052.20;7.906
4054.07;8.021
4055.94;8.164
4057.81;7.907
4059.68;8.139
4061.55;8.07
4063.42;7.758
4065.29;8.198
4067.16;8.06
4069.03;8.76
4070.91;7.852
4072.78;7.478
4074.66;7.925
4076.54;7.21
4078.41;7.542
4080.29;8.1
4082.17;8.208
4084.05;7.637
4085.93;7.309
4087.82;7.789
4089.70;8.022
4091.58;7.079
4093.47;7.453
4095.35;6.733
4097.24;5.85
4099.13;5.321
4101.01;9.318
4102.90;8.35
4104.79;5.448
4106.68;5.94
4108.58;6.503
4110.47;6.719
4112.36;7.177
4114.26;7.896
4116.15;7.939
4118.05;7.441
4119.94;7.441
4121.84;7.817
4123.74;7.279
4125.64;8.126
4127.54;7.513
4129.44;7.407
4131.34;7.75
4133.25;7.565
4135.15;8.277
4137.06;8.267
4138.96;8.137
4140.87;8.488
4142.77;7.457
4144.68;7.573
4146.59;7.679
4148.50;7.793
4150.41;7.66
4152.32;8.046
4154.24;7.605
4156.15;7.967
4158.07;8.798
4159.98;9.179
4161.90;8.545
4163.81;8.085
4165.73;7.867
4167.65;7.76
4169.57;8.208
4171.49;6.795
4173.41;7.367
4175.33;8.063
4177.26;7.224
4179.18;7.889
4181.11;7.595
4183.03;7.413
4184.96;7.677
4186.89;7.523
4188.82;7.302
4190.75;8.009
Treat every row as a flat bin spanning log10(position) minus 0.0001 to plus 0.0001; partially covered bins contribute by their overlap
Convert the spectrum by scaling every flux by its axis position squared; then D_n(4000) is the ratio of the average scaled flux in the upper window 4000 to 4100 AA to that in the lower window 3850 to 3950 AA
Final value 1.23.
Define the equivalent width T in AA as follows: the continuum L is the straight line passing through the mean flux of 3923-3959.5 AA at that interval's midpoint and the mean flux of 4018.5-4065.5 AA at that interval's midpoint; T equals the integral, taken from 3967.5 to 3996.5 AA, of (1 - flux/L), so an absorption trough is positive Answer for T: 2.4 AA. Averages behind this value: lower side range 6.86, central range 6.76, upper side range 8.05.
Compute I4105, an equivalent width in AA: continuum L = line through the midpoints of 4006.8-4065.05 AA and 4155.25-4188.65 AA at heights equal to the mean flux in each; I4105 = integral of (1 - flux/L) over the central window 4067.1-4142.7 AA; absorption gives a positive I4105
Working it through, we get 4.1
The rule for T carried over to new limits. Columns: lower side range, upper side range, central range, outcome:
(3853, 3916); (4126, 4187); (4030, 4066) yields -2.71 AA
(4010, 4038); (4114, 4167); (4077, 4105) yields 2.12 AA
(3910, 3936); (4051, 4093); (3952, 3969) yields 1.98 AA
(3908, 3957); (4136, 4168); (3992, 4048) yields -4.18 AA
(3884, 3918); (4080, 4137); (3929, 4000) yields 2.67 AA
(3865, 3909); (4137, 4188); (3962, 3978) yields 3.52 AA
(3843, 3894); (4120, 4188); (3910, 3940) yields 0.53 AA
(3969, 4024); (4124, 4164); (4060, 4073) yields -0.63 AA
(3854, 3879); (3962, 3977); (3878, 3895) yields 2.73 AA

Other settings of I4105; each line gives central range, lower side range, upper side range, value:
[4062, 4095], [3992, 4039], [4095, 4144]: -0.50 AA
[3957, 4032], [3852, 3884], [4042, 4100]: 2.16 AA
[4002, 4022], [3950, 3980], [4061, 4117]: -3.97 AA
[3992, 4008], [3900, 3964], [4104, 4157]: -1.56 AA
